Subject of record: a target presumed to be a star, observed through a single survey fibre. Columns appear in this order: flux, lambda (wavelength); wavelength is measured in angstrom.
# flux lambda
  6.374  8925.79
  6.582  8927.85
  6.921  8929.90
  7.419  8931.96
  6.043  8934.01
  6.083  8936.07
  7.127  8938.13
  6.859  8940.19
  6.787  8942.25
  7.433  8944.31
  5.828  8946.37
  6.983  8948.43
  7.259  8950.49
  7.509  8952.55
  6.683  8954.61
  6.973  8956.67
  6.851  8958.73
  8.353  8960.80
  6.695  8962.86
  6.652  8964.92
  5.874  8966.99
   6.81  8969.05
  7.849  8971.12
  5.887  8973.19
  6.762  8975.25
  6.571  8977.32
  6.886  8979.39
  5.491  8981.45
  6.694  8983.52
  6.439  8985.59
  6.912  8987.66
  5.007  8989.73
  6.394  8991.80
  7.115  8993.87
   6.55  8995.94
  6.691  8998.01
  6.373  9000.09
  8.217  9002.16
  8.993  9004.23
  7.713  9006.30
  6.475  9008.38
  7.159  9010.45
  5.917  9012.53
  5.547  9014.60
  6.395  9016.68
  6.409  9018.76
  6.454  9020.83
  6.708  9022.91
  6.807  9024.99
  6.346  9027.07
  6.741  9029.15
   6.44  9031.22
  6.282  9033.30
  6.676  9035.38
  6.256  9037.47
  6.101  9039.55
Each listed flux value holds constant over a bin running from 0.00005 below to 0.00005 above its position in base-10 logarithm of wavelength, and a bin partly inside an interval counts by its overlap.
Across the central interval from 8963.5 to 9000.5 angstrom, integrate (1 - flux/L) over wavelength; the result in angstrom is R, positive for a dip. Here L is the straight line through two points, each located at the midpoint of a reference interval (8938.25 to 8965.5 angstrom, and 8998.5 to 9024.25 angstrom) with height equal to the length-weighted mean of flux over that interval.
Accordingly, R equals 2.3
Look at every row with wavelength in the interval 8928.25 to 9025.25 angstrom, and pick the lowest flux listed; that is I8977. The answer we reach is 5.007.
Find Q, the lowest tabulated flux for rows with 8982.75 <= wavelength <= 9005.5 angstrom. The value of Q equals 5.007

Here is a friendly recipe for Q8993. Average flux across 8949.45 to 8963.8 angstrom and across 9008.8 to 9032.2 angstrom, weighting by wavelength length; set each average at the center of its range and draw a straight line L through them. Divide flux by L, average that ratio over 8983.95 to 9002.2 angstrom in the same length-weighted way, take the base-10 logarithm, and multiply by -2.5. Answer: 0.04 mag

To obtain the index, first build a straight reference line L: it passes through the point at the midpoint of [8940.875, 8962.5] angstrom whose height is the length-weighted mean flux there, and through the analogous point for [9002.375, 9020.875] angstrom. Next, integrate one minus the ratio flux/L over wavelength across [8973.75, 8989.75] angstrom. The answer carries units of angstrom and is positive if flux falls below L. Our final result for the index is 1.2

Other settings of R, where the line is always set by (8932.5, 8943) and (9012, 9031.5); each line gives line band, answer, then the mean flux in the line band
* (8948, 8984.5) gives -1.6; 6.82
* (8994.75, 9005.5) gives -1.5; 7.37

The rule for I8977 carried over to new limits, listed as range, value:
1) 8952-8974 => 5.874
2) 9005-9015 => 5.547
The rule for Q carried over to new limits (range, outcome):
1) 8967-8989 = 5.491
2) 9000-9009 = 6.373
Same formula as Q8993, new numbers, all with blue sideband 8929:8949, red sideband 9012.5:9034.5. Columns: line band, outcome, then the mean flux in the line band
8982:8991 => 0.055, 6.22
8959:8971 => -0.050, 6.95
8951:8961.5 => -0.089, 7.24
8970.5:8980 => -0.024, 6.74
